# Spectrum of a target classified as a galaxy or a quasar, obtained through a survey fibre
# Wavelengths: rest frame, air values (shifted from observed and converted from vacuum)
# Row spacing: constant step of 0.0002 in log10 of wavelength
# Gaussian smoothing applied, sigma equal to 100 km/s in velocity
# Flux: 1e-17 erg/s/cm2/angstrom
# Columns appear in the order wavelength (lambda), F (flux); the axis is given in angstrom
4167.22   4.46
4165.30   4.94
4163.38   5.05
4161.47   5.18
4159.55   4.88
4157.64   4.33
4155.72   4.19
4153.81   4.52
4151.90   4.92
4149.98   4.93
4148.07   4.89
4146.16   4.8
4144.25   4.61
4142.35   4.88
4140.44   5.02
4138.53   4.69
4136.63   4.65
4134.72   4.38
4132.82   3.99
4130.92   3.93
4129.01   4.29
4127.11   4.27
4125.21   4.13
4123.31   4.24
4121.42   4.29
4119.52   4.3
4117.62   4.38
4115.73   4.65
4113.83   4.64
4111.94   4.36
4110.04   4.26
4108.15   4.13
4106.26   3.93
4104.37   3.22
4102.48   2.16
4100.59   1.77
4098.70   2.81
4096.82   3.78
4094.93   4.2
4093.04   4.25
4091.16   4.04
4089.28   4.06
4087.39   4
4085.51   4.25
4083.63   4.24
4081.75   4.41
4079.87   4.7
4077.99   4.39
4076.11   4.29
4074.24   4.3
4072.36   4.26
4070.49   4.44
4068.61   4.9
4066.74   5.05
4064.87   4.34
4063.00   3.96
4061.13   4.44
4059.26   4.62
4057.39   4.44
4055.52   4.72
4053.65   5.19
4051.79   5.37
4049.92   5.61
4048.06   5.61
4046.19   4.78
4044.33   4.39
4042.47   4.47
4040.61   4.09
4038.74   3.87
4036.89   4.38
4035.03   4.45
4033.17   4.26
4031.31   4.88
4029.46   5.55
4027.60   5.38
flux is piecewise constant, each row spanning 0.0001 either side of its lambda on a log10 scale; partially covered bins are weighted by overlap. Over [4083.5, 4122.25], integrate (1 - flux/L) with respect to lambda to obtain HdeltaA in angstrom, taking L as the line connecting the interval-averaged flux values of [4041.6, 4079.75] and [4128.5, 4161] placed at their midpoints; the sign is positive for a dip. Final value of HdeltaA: 6.3 angstrom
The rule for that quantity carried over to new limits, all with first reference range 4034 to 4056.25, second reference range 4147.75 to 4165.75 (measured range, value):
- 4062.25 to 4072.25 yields 0.5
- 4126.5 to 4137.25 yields 1.2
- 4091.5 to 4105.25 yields 4.5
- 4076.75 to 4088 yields 1.0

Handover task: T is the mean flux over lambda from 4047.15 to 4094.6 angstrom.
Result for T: 4.55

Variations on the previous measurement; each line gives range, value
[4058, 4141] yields 4.17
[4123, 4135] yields 4.16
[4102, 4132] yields 4.1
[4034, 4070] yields 4.66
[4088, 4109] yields 3.49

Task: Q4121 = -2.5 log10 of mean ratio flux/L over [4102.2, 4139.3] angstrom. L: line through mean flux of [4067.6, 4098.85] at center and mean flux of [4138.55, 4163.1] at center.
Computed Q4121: 0.09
